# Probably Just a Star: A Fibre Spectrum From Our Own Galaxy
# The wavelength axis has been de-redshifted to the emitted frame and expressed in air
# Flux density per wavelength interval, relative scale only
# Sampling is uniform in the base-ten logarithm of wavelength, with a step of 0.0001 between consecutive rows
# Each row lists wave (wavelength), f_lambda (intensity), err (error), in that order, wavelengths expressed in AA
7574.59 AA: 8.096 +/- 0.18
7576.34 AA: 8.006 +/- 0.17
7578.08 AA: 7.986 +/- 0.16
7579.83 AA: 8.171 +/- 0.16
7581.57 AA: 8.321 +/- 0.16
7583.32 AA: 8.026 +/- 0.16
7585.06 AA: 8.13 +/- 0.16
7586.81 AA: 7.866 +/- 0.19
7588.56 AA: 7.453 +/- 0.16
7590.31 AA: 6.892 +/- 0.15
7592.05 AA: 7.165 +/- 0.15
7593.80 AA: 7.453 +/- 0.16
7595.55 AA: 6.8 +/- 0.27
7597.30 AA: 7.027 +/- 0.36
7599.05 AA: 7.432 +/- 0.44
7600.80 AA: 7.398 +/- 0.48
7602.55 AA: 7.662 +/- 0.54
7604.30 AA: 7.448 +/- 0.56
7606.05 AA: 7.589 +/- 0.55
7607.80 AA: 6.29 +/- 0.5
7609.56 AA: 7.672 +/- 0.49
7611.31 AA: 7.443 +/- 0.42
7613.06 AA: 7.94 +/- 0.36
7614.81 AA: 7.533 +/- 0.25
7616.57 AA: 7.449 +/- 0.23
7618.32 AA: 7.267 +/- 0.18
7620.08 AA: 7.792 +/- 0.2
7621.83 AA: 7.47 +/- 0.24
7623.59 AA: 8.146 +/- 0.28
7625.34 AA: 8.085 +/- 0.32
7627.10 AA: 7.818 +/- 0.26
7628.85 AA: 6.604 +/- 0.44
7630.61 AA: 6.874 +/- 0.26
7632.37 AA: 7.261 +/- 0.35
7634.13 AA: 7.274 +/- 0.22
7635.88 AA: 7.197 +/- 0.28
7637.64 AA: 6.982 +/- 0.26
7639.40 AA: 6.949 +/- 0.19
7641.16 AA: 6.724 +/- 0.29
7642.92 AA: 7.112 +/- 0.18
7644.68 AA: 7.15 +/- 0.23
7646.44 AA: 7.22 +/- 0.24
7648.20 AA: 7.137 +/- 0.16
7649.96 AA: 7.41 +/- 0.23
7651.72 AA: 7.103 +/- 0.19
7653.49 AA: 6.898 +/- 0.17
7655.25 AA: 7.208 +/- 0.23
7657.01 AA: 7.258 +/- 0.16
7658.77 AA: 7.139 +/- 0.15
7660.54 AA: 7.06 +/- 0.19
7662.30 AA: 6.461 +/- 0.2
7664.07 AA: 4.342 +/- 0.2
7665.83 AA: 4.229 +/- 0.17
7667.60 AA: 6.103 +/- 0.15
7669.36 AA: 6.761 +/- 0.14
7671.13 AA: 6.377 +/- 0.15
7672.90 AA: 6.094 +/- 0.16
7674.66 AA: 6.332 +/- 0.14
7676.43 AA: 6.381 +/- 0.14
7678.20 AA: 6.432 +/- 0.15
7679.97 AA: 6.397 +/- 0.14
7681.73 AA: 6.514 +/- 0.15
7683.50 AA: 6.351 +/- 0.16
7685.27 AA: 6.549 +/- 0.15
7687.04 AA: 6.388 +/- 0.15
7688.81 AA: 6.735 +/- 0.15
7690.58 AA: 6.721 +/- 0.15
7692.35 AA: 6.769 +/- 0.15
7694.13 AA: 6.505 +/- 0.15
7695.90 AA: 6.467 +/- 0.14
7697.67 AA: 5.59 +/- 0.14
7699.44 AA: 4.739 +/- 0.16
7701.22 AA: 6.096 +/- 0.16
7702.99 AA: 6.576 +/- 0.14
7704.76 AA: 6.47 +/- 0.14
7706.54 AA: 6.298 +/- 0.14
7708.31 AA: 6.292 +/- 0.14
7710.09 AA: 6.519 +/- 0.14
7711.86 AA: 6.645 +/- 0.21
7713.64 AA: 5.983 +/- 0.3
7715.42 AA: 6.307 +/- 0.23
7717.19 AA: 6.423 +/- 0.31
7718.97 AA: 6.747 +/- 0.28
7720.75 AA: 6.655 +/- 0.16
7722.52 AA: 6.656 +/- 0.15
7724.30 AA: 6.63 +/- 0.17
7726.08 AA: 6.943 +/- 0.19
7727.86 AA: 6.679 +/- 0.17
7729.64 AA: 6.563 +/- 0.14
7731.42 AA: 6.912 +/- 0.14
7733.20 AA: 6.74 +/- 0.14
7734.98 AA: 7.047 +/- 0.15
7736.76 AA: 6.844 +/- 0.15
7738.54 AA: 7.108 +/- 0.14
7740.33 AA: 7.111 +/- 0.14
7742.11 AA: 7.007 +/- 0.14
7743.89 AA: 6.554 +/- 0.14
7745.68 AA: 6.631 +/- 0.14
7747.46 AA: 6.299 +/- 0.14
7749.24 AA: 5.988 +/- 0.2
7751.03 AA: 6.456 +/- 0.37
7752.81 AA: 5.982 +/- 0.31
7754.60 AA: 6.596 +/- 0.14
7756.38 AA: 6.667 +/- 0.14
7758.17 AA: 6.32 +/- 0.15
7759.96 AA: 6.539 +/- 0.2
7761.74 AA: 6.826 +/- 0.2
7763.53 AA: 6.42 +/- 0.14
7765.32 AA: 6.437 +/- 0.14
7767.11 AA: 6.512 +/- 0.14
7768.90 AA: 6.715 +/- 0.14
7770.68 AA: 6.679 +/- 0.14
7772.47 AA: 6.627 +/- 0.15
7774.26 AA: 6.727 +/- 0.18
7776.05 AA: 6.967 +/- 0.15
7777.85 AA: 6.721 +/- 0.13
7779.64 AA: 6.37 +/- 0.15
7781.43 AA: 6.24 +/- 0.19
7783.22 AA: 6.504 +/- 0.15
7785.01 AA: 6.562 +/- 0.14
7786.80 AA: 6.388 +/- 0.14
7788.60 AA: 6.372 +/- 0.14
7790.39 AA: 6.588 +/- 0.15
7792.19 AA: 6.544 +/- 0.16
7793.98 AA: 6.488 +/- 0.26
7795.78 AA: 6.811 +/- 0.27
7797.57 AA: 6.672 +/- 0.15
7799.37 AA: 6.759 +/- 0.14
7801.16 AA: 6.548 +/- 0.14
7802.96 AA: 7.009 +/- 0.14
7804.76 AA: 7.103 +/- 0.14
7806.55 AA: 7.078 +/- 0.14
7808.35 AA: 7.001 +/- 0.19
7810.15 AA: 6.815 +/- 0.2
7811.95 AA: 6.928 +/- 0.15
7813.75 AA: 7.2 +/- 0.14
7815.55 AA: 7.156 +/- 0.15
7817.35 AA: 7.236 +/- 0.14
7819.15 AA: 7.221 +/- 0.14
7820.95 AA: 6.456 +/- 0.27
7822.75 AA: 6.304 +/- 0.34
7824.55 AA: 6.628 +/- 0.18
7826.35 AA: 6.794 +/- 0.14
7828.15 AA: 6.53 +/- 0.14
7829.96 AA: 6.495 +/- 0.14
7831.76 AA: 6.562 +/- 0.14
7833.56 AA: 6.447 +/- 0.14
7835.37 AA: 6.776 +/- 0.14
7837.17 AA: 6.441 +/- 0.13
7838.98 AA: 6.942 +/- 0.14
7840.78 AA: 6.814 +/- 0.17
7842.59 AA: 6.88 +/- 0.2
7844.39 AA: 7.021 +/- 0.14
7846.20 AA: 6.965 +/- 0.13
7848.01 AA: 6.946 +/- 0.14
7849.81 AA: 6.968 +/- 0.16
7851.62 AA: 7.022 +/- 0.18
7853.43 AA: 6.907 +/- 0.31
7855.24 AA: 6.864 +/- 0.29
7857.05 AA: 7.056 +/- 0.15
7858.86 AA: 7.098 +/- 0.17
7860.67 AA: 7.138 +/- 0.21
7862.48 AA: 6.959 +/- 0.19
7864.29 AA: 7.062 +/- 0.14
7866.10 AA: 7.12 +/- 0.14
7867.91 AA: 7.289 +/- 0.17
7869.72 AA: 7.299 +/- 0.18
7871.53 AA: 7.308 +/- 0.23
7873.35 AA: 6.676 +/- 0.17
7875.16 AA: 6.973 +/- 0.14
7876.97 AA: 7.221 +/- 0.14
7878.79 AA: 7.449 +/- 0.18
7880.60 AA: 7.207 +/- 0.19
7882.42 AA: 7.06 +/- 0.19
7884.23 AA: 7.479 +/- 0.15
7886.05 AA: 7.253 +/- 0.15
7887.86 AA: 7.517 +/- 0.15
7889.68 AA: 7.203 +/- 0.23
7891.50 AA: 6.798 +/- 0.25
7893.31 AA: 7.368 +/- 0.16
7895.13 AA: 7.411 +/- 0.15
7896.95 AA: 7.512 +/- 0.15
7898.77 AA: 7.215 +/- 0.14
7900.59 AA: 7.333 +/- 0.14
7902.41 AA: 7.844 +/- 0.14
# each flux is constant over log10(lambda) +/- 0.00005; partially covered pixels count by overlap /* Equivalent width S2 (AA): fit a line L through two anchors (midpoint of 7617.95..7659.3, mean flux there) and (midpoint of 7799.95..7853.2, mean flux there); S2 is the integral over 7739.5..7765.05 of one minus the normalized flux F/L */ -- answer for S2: 1.7 AA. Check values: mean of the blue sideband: 7.25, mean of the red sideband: 6.84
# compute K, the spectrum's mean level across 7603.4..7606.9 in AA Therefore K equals 7.52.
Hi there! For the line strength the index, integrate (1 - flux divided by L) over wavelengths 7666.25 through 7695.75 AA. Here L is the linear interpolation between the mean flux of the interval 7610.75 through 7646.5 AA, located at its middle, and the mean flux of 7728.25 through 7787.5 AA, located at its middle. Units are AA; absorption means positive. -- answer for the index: 2.6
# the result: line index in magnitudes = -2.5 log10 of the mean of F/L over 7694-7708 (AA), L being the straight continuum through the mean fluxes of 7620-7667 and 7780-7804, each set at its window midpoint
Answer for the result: 0.12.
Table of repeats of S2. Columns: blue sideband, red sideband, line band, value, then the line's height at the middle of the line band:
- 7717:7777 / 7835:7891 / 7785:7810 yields 0.4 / 6.83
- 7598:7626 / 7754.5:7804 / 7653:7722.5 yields 7.3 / 7.11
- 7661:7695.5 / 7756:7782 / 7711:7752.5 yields -1.2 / 6.45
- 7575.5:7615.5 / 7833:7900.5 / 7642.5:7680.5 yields 4.4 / 7.44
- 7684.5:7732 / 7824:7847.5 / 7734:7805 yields -0.5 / 6.57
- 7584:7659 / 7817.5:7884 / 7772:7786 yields 0.9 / 7.05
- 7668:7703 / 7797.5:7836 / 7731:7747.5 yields -0.8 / 6.53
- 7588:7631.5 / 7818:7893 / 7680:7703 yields 3.0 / 7.25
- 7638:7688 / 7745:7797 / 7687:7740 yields 0.3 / 6.55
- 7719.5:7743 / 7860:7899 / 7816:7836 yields 1.1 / 7.07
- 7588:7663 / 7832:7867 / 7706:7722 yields 1.5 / 7.12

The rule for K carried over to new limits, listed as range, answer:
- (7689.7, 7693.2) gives 6.75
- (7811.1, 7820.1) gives 7.14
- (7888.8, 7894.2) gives 7.13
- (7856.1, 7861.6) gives 7.09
